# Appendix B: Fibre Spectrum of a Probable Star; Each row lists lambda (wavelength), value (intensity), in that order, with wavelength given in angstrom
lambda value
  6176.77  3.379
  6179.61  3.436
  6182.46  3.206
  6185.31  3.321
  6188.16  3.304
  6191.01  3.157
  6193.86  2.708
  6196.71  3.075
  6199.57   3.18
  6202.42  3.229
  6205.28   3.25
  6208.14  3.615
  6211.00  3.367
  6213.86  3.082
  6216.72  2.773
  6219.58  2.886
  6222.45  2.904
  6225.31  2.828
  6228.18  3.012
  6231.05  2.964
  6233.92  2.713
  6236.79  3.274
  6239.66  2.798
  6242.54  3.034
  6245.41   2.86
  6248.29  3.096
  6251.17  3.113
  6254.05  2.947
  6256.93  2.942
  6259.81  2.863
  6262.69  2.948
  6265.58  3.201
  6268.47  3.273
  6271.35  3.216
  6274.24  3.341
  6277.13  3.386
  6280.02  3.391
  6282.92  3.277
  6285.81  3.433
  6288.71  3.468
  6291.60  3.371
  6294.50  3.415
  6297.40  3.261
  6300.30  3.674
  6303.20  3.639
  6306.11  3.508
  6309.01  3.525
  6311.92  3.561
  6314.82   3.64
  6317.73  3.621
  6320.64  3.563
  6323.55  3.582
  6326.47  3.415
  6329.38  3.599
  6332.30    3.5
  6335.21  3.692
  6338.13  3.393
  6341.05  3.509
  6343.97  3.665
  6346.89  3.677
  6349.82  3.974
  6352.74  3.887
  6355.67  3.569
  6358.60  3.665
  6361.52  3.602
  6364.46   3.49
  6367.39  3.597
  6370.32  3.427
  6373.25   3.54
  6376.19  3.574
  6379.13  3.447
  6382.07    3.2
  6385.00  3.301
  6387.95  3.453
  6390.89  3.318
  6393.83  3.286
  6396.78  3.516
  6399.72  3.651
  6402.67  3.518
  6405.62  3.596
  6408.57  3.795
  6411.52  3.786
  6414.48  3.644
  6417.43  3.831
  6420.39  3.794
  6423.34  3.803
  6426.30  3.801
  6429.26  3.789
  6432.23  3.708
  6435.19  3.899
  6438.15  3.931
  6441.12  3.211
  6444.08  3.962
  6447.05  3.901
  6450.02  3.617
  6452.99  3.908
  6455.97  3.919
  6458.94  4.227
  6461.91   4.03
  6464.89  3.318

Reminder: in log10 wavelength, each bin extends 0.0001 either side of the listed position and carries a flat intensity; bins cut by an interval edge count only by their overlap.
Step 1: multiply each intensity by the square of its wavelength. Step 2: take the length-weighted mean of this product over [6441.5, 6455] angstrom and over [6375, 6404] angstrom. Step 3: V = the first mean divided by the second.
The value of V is 1.13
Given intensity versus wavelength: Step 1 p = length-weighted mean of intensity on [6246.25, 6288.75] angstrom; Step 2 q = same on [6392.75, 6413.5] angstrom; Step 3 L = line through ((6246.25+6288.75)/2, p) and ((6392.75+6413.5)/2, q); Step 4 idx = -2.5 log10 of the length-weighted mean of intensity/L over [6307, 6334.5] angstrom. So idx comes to -0.07 mag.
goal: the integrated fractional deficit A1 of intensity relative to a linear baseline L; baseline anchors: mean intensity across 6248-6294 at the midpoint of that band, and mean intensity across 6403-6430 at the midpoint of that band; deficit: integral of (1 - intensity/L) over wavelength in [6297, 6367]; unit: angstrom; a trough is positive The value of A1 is -3.3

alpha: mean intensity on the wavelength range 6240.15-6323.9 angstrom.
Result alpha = 3.31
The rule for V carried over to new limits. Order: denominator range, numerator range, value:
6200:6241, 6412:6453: 1.32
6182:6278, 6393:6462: 1.30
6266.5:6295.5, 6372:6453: 1.13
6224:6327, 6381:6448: 1.17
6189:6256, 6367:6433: 1.25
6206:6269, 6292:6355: 1.22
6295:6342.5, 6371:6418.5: 1.02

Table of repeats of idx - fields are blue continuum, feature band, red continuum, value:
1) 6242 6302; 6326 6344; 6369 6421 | -0.05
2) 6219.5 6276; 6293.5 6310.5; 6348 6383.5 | -0.07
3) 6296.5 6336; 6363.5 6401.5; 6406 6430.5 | 0.08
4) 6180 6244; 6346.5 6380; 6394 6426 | -0.03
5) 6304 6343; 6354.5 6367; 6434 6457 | 0.01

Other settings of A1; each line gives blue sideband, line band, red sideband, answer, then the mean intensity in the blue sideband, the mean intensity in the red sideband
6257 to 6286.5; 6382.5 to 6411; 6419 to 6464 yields 1.4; 3.21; 3.83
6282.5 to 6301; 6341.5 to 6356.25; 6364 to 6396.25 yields -1.4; 3.41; 3.42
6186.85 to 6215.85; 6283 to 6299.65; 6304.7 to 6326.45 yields 0.4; 3.19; 3.56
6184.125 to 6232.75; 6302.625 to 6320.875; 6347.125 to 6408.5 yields -1.2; 3.09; 3.54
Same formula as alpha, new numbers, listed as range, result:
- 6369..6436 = 3.59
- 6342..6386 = 3.58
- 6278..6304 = 3.43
